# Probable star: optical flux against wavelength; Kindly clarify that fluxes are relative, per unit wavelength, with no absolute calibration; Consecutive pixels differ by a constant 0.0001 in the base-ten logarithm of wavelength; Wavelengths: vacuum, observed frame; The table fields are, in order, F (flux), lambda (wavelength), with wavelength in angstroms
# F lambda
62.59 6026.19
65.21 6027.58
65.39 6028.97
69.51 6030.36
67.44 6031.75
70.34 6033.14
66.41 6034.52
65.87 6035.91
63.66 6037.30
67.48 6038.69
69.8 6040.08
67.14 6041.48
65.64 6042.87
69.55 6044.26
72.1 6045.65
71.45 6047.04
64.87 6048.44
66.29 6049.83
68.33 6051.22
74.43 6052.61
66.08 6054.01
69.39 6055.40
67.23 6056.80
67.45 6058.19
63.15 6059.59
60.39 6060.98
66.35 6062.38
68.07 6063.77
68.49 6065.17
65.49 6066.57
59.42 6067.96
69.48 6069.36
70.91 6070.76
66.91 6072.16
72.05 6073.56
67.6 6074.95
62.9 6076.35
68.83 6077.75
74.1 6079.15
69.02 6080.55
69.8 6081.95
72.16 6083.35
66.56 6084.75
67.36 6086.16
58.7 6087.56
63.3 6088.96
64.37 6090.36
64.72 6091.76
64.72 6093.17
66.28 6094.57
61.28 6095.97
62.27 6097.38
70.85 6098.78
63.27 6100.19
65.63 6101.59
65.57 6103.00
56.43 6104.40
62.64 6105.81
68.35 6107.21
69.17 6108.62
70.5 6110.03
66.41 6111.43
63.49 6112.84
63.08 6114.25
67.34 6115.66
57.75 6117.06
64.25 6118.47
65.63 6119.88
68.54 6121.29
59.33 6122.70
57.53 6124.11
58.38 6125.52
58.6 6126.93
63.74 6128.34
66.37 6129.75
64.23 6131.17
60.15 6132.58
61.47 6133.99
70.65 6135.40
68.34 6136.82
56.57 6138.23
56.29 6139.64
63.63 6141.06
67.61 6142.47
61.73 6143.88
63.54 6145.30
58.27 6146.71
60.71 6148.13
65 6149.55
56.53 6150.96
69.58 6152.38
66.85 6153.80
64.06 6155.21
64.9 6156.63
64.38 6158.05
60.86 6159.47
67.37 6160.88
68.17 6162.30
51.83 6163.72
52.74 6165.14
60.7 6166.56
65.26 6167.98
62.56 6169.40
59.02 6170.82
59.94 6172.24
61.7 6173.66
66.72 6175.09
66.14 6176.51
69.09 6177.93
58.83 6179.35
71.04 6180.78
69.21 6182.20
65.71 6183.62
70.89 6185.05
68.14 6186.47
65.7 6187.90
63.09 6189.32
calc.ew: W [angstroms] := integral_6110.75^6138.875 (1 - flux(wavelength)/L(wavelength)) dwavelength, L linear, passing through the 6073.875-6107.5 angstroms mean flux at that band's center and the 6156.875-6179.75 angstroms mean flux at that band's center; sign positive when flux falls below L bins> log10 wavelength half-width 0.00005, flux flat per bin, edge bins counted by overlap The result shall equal 0.5 angstroms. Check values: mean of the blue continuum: 65.7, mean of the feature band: 63.1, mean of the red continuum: 62.3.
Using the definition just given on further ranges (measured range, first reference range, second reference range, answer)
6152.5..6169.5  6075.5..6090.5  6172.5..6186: 1.0 angstroms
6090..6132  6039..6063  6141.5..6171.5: 0.4 angstroms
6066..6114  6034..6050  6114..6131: -1.2 angstroms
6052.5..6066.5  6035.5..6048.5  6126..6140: 0.0 angstroms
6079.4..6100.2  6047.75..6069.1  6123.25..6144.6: -0.4 angstroms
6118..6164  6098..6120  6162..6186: 0.9 angstroms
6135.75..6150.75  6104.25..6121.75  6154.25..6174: 0.2 angstroms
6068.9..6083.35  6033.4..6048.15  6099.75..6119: -0.7 angstroms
